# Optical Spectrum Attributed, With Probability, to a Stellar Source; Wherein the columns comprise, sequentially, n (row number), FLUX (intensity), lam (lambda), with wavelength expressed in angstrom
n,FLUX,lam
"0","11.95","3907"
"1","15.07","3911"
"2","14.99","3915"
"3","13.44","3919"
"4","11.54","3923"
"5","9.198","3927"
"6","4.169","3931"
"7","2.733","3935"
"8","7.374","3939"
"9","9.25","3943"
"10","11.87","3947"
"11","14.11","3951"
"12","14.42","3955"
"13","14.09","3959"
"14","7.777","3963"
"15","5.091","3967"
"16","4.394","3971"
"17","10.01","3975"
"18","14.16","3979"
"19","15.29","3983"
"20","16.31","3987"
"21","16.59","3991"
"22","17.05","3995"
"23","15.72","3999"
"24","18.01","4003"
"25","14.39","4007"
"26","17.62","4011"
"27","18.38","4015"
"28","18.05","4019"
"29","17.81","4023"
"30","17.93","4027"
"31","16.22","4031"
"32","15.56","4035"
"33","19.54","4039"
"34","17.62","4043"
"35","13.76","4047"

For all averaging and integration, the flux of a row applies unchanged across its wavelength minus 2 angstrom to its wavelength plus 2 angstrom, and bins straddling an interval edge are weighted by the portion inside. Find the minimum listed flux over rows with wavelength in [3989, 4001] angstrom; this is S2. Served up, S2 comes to 15.72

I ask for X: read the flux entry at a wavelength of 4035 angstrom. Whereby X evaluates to 15.56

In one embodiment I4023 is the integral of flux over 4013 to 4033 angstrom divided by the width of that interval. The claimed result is 17.7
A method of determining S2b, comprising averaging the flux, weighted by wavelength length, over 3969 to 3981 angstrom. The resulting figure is 9.52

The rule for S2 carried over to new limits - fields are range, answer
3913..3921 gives 13.44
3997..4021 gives 14.39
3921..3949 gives 2.733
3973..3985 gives 10.01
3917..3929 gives 9.198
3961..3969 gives 5.091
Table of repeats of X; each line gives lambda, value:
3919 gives 13.44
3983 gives 15.29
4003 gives 18.01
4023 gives 17.81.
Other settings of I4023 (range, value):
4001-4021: 17.3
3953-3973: 9.15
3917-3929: 11.4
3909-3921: 14.5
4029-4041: 17.1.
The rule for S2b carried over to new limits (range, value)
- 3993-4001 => 16.4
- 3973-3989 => 13.9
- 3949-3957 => 14.3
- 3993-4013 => 16.6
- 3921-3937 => 6.91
